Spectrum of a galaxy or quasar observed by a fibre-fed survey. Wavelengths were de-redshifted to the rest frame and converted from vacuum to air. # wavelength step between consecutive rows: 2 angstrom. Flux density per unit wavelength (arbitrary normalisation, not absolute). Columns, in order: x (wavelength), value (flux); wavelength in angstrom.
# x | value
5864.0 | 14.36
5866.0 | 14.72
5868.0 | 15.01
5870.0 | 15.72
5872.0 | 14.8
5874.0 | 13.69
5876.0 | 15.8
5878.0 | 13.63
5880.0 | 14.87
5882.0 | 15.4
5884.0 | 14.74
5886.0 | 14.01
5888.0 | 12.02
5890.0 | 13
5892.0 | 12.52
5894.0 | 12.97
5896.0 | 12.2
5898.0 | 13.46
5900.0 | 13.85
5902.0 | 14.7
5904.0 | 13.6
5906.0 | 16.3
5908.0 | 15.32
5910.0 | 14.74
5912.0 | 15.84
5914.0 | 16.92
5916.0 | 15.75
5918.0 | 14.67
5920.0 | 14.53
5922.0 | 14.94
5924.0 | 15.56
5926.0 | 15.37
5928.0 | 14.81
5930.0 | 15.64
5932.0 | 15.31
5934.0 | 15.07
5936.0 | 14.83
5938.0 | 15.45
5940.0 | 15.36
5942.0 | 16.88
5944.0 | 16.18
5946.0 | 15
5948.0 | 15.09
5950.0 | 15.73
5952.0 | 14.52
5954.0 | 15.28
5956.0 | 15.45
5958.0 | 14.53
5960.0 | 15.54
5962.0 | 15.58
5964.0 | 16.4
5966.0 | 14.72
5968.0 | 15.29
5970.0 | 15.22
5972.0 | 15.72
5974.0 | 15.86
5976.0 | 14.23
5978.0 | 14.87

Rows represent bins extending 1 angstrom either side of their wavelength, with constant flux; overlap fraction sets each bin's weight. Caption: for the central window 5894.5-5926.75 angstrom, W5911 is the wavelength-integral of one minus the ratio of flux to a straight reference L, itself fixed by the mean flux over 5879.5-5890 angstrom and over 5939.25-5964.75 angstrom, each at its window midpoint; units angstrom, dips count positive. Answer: -0.5 angstrom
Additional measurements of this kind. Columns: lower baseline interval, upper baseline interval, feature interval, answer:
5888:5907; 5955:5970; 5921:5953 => -1.6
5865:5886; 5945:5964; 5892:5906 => 1.3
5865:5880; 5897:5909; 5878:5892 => 0.8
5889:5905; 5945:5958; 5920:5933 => -0.8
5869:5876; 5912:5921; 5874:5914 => 2.6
